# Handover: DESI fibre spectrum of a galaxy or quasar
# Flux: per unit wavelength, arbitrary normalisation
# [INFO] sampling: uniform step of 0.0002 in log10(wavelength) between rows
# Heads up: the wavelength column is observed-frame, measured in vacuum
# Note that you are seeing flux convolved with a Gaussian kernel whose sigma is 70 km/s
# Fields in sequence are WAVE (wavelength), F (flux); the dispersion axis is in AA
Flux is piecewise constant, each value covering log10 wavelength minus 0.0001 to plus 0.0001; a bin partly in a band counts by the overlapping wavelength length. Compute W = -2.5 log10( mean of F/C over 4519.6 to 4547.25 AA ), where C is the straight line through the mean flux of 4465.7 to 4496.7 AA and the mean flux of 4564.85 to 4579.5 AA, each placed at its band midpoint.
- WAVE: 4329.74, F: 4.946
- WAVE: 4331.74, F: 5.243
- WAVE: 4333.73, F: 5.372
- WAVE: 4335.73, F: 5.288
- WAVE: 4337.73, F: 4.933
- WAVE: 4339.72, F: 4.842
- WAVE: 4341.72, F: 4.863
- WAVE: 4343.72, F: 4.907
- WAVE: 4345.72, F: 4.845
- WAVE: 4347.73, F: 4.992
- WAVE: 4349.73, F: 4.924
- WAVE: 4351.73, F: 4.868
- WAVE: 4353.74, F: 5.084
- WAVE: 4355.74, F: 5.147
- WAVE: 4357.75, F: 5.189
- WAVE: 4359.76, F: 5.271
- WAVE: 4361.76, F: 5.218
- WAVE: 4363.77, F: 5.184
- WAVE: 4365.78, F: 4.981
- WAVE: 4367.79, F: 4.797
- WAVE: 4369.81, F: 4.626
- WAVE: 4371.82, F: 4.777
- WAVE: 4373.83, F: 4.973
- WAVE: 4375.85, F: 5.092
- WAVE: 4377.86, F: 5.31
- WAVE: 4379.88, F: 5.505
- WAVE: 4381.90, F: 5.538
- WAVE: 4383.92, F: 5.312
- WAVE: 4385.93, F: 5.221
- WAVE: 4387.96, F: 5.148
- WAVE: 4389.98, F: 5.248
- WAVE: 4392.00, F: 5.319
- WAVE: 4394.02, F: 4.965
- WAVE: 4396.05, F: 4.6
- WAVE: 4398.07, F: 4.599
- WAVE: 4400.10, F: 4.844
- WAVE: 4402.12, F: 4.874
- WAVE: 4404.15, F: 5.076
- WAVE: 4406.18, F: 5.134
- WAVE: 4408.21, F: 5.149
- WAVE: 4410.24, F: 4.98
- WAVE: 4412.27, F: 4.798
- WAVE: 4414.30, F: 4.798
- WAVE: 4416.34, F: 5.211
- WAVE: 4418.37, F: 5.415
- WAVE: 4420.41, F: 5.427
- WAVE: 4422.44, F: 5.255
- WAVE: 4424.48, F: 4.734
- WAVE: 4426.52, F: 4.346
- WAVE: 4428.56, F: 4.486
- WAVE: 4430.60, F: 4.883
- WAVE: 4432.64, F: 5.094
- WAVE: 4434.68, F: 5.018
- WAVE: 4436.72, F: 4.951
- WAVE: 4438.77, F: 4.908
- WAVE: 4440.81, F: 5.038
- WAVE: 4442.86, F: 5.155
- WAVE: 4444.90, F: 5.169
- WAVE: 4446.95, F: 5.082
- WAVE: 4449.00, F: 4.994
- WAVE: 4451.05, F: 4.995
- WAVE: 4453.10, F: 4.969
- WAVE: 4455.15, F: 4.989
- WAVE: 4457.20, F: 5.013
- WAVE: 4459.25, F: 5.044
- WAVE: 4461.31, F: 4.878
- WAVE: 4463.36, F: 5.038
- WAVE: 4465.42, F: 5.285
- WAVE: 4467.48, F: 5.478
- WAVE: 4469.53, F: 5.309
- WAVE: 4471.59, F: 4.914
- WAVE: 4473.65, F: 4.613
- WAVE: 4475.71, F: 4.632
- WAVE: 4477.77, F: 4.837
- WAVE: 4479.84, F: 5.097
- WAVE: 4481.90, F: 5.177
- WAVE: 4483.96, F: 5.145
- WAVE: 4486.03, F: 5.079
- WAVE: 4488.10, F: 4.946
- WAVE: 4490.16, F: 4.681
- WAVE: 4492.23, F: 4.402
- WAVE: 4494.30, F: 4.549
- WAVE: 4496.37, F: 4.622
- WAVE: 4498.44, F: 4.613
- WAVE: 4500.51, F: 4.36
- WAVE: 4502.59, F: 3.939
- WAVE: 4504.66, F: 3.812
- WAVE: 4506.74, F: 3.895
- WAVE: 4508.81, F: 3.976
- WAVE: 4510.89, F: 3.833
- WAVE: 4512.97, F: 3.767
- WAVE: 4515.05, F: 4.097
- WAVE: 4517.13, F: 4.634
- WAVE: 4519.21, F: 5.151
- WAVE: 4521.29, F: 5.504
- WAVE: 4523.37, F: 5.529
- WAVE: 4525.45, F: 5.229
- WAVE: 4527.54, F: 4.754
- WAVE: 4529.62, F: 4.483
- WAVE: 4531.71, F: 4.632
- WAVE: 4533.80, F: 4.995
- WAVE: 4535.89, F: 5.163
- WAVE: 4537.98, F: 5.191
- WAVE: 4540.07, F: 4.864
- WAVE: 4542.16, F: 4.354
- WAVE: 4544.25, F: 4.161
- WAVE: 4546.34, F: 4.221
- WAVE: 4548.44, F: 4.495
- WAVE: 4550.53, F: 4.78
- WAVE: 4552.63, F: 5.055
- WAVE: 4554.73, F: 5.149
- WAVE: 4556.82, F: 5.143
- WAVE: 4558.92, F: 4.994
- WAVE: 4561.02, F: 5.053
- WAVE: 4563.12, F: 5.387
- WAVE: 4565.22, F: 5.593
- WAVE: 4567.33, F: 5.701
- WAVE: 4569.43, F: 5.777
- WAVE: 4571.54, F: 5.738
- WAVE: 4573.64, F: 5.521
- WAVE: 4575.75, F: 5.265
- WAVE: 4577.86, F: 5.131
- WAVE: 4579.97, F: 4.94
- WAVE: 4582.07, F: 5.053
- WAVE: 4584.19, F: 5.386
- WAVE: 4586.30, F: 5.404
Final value 0.083 mag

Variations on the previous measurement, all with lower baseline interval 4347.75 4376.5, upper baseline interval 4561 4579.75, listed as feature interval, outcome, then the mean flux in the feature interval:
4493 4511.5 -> 0.26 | 4.19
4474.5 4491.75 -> 0.07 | 4.93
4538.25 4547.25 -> 0.20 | 4.47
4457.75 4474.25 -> 0.03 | 5.08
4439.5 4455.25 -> 0.03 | 5.05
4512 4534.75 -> 0.12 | 4.8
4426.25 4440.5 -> 0.07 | 4.85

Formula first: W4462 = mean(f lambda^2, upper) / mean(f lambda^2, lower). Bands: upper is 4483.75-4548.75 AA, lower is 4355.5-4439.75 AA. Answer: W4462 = 1.0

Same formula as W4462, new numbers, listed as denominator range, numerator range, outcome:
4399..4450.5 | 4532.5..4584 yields 1.08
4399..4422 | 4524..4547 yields 0.99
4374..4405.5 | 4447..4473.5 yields 1.02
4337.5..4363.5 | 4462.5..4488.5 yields 1.06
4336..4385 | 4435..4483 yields 1.04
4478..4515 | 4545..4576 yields 1.20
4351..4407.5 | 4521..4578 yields 1.08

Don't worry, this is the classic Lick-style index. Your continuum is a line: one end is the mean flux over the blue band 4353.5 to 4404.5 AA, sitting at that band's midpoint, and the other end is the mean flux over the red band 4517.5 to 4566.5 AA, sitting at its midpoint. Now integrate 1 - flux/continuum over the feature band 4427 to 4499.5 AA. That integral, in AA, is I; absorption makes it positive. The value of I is 1.0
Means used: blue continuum 5.07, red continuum 4.95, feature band 4.94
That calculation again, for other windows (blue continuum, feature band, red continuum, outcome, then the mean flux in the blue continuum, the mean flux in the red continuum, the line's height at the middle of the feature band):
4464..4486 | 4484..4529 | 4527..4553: 3.0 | 5.05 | 4.69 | 4.88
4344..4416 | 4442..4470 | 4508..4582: -0.6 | 5.04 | 4.93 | 4.99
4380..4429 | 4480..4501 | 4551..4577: 1.7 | 5.03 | 5.35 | 5.2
